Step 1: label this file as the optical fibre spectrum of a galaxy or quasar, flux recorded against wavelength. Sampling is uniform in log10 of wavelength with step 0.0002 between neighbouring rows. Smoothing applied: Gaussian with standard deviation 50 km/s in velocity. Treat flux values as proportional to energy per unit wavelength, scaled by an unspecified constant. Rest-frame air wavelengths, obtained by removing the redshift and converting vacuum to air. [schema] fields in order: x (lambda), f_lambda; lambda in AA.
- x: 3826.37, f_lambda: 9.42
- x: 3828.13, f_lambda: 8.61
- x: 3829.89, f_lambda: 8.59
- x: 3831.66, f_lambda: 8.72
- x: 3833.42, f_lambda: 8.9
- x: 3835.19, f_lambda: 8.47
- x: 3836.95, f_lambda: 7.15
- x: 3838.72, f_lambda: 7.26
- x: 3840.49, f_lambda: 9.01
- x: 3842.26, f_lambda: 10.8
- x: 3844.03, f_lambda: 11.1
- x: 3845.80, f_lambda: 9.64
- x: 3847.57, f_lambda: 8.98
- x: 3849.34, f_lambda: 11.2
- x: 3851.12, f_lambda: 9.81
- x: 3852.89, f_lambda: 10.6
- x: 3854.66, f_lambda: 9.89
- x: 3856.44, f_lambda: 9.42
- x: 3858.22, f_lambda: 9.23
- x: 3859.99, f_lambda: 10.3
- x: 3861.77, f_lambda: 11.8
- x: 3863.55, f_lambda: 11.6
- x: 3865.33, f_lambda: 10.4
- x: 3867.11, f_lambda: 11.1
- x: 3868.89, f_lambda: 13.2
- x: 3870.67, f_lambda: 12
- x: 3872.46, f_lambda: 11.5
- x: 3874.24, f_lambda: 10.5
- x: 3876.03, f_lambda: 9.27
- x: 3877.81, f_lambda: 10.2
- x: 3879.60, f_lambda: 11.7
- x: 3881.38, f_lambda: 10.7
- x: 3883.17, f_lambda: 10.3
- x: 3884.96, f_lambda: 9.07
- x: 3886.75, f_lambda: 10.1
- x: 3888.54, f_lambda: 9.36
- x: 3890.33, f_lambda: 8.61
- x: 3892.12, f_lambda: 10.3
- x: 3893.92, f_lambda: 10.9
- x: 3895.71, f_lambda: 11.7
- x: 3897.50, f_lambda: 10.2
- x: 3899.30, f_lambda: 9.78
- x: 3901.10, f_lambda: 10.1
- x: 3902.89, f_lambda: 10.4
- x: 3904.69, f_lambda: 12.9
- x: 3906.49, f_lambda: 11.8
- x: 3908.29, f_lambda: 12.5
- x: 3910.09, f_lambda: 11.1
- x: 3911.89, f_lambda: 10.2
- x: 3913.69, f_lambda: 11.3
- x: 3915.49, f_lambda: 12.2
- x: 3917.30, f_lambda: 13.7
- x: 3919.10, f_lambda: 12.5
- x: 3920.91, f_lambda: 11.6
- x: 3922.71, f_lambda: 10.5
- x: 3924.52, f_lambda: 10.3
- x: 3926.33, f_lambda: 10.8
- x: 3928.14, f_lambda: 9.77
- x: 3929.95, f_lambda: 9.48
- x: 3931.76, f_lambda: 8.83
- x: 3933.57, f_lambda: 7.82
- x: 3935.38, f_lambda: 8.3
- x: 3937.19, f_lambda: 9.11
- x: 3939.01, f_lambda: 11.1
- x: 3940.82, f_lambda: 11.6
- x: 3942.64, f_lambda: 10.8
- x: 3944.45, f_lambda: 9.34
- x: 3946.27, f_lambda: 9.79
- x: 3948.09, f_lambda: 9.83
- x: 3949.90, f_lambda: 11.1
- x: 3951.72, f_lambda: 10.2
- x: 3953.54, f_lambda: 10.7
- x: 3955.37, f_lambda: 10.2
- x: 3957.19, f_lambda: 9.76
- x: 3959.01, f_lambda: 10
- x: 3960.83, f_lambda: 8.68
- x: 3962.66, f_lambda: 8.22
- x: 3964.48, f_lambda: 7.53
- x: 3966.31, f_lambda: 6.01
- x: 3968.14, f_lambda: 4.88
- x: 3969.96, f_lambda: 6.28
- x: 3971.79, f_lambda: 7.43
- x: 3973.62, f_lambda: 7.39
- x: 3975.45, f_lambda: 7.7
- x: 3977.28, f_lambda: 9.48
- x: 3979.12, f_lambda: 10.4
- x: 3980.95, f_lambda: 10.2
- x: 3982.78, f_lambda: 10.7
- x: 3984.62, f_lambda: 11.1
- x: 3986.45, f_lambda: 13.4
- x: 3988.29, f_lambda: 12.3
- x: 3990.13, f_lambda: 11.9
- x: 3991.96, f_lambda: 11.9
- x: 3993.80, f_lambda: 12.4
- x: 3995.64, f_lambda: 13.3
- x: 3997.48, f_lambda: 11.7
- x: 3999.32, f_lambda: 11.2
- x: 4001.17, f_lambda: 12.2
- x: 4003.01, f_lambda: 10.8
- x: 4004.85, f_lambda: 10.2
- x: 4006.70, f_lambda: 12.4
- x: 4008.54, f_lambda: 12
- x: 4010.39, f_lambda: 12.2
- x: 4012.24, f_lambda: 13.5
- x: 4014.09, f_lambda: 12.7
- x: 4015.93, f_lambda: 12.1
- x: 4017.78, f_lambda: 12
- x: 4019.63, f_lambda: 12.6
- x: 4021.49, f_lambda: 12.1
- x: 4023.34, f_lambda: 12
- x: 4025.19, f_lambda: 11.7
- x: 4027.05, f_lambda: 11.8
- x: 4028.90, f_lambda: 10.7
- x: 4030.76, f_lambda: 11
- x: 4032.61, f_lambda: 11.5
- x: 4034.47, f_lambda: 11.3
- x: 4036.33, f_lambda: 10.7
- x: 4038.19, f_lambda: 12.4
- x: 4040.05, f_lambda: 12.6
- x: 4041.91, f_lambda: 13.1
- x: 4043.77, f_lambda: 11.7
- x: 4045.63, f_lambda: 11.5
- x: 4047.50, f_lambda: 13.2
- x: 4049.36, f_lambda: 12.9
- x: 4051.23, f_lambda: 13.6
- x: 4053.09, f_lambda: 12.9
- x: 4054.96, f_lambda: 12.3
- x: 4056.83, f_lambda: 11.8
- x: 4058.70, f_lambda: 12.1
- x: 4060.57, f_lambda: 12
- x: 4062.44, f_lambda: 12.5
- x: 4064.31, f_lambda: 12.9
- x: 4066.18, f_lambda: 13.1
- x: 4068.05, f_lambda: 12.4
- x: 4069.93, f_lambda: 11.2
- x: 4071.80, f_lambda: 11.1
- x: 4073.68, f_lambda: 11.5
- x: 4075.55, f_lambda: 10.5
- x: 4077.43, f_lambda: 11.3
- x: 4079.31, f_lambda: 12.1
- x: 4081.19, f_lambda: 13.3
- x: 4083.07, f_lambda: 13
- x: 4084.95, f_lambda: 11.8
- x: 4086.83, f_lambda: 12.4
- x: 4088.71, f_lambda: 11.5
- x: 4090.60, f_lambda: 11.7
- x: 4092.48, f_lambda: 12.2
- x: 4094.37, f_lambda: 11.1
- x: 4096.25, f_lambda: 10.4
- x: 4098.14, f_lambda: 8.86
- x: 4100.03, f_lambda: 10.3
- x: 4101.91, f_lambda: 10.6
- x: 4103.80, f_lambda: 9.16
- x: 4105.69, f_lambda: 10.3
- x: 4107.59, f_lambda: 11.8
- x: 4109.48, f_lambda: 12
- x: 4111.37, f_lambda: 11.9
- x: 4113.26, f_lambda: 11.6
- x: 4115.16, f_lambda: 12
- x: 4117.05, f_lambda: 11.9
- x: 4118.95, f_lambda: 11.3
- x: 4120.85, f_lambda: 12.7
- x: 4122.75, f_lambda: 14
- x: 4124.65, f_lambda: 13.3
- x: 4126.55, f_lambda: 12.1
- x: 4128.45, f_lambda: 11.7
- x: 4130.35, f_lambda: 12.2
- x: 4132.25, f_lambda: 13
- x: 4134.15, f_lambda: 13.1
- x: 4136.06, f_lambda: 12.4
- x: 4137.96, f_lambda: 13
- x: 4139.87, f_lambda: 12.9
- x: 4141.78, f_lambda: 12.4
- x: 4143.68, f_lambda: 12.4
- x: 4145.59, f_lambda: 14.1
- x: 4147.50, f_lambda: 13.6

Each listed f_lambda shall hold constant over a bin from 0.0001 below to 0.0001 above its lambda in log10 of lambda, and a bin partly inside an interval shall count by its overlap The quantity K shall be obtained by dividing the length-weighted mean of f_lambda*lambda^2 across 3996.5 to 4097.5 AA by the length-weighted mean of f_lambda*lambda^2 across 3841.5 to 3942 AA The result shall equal 1.2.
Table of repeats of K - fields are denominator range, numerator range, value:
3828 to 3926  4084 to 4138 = 1.26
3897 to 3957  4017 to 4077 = 1.21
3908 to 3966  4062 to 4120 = 1.22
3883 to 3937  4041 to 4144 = 1.25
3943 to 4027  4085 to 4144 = 1.19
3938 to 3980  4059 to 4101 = 1.37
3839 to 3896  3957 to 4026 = 1.09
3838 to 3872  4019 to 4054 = 1.27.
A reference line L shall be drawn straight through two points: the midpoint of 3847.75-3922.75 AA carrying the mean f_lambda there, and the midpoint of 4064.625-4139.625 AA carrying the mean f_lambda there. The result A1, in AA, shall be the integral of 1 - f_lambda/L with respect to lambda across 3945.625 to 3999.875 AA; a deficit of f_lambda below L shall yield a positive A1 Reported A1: 6.7 AA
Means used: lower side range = 10.8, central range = 9.85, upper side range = 11.8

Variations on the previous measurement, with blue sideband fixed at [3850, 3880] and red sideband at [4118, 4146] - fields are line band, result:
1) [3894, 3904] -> 0.4 AA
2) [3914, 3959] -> 3.4 AA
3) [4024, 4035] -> 0.5 AA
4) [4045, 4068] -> -0.8 AA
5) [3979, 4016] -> -0.5 AA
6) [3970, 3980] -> 2.8 AA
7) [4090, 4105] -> 2.3 AA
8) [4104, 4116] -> 1.0 AA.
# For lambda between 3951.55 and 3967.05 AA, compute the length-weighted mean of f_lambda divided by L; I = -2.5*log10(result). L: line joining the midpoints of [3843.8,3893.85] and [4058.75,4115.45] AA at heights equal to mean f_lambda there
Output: 0.21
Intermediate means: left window 10.4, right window 11.6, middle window 9.01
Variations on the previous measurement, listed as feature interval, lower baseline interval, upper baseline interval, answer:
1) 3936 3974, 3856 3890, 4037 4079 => 0.24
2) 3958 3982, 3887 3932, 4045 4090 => 0.38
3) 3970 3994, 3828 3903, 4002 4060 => 0.12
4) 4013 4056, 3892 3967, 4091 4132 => -0.10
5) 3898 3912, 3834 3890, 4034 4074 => -0.05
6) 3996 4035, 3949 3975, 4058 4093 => -0.17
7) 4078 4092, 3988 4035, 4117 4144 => 0.01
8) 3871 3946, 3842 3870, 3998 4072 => 0.05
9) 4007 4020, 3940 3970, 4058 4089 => -0.17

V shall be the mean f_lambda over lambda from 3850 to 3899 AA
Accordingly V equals 10.5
